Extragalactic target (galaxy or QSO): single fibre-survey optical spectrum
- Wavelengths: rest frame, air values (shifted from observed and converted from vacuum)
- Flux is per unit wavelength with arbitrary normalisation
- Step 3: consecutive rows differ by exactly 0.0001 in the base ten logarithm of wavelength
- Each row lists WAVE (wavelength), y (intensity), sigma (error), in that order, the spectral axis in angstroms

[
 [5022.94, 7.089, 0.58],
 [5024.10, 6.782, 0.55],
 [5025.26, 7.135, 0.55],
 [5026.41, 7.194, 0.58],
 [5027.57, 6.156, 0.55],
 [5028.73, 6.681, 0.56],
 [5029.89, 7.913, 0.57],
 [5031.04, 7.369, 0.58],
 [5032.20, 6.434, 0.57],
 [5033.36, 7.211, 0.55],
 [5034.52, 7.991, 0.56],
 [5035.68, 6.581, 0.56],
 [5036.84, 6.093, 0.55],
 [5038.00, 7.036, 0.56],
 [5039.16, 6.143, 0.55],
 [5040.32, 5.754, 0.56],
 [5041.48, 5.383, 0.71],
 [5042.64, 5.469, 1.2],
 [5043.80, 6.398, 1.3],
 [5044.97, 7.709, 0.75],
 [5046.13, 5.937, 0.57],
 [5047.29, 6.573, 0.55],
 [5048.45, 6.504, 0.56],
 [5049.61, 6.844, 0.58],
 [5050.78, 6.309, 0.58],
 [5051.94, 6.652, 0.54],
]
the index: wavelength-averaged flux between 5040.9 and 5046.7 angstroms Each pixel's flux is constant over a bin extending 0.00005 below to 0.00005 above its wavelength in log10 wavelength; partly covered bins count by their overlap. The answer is 6.18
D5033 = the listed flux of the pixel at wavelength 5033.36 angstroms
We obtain 7.211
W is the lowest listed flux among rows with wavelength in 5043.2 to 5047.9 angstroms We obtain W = 5.937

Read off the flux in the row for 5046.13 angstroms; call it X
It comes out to 5.937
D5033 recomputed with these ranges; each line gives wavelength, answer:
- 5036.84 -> 6.093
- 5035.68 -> 6.581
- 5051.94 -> 6.652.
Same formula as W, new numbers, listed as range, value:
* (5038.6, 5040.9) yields 5.754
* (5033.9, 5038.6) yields 6.093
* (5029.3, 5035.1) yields 6.434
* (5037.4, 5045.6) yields 5.383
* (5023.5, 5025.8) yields 6.782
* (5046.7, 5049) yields 6.504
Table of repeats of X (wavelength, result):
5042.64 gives 5.469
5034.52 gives 7.991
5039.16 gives 6.143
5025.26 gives 7.135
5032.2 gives 6.434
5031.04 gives 7.369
